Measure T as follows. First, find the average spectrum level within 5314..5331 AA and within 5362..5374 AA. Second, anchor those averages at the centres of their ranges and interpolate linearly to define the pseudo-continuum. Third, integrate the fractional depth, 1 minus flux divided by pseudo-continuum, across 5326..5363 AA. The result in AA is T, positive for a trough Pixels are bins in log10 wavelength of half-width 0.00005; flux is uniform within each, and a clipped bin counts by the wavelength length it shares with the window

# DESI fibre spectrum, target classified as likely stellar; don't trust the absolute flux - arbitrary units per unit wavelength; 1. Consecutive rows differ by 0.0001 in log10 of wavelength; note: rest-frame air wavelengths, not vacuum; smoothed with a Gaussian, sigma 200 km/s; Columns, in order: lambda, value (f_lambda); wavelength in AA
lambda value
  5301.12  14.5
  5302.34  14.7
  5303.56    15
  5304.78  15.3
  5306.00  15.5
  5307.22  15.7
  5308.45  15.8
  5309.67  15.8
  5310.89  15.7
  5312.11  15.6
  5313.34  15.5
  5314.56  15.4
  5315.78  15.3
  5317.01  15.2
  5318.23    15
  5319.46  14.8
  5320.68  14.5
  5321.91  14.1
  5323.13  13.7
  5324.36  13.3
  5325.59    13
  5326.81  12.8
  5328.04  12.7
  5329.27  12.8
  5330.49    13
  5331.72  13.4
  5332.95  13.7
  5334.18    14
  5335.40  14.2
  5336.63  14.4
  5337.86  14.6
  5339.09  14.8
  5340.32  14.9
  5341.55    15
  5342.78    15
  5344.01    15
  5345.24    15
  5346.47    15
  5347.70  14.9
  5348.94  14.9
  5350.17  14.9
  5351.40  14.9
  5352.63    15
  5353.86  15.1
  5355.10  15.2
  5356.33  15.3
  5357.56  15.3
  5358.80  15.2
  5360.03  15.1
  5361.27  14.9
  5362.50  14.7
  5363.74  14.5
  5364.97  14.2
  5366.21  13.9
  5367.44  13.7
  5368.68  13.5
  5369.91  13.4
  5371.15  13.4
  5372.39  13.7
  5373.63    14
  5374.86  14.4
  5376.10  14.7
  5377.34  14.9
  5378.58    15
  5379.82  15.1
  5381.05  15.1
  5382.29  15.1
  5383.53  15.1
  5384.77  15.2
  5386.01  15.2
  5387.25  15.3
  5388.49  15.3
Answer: -1.56 AA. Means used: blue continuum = 14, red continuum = 13.9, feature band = 14.5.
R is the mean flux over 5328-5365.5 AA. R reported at 14.6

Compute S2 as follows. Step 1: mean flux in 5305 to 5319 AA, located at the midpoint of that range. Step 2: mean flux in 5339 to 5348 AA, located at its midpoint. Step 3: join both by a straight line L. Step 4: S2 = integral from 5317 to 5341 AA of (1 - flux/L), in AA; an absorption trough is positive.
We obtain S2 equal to 2.0 AA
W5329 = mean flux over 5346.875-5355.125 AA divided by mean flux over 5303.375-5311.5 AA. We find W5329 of 1.0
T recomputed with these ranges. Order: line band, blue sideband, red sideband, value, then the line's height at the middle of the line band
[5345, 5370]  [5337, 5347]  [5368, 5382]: -0.2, 14.6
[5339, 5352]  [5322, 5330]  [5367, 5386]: -1.2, 13.6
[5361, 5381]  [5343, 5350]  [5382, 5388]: 1.1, 15.1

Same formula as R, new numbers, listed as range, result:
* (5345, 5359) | 15.1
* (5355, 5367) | 14.8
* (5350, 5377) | 14.5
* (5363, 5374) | 13.8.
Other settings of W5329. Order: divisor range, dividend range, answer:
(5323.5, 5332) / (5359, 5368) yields 1.11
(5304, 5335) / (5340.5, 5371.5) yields 1.02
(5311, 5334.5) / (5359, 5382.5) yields 1.02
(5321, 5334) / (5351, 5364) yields 1.13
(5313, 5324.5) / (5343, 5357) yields 1.02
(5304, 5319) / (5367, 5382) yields 0.92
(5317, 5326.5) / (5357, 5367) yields 1.04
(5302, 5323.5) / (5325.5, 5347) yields 0.93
